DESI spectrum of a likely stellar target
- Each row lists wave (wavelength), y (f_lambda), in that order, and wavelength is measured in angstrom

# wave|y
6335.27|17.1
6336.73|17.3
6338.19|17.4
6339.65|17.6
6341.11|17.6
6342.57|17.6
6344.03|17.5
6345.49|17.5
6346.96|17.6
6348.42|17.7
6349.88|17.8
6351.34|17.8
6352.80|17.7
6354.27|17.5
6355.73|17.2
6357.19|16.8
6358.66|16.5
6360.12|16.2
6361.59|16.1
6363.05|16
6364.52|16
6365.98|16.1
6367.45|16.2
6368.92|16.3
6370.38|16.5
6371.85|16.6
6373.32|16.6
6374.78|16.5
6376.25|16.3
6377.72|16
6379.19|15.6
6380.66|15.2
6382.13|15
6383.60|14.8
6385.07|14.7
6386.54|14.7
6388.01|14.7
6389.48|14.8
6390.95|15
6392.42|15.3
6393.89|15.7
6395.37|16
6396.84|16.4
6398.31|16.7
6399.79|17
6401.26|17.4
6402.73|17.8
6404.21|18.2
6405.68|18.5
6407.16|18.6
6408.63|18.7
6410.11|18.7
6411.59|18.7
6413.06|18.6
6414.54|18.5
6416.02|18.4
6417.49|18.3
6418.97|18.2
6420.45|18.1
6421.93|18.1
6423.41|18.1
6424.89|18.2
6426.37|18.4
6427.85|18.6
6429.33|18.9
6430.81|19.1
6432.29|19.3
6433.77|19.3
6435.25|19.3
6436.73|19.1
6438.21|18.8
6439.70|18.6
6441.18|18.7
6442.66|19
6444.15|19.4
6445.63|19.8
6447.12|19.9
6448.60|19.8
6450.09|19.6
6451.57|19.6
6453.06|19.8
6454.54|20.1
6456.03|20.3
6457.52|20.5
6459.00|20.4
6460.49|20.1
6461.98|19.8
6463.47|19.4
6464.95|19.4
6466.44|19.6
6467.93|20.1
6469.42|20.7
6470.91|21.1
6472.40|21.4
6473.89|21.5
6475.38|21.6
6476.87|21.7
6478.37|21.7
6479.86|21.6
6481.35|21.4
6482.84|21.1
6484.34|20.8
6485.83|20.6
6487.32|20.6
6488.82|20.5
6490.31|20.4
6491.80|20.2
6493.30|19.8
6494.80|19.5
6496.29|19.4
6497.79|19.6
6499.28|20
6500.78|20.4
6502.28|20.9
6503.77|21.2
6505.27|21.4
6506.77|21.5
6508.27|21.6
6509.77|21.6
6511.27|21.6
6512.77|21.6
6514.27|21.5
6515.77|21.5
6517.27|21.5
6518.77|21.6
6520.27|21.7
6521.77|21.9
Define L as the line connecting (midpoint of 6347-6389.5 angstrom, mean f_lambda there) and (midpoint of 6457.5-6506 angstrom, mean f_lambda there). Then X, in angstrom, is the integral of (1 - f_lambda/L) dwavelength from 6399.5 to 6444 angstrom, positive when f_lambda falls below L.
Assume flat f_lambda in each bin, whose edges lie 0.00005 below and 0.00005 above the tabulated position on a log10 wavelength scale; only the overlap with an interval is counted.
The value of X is -0.6 angstrom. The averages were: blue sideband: 16.2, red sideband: 20.6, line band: 18.5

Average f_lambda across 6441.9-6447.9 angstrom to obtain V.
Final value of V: 19.5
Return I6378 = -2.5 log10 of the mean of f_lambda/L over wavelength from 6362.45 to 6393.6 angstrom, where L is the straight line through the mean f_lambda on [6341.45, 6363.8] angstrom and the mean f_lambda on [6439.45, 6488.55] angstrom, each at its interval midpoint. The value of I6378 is 0.14 mag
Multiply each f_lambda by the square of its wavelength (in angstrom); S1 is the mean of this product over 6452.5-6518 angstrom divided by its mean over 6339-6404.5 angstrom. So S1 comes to 1.30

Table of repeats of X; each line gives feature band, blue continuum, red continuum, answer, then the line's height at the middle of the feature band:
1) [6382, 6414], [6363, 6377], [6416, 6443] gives 1.41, 17.4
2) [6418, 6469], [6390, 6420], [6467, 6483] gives 0.74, 19.6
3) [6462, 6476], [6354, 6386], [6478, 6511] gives -0.50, 19.8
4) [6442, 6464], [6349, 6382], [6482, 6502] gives -0.87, 19.1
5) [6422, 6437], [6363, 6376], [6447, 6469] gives -0.02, 18.8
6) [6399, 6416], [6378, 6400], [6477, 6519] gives -1.98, 16.3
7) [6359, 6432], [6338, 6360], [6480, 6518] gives 6.14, 18.5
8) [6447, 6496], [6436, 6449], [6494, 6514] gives -1.17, 20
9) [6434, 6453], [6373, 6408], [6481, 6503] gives -1.02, 18.3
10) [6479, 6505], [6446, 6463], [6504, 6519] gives 0.61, 21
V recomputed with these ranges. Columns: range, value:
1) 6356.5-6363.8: 16.3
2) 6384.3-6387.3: 14.7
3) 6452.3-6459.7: 20.2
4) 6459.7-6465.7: 19.7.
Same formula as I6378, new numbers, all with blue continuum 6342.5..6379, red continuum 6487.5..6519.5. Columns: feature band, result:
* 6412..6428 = 0.01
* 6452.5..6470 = -0.02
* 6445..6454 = -0.03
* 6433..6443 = 0.00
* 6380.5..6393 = 0.18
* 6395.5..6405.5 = 0.04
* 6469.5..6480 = -0.08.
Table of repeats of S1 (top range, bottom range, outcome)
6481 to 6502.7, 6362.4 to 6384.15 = 1.32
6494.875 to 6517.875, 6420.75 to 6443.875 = 1.14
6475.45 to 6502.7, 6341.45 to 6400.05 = 1.31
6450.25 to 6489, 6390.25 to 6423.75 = 1.19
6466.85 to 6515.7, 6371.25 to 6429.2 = 1.26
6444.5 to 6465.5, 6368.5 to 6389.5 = 1.30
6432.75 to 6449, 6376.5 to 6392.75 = 1.30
